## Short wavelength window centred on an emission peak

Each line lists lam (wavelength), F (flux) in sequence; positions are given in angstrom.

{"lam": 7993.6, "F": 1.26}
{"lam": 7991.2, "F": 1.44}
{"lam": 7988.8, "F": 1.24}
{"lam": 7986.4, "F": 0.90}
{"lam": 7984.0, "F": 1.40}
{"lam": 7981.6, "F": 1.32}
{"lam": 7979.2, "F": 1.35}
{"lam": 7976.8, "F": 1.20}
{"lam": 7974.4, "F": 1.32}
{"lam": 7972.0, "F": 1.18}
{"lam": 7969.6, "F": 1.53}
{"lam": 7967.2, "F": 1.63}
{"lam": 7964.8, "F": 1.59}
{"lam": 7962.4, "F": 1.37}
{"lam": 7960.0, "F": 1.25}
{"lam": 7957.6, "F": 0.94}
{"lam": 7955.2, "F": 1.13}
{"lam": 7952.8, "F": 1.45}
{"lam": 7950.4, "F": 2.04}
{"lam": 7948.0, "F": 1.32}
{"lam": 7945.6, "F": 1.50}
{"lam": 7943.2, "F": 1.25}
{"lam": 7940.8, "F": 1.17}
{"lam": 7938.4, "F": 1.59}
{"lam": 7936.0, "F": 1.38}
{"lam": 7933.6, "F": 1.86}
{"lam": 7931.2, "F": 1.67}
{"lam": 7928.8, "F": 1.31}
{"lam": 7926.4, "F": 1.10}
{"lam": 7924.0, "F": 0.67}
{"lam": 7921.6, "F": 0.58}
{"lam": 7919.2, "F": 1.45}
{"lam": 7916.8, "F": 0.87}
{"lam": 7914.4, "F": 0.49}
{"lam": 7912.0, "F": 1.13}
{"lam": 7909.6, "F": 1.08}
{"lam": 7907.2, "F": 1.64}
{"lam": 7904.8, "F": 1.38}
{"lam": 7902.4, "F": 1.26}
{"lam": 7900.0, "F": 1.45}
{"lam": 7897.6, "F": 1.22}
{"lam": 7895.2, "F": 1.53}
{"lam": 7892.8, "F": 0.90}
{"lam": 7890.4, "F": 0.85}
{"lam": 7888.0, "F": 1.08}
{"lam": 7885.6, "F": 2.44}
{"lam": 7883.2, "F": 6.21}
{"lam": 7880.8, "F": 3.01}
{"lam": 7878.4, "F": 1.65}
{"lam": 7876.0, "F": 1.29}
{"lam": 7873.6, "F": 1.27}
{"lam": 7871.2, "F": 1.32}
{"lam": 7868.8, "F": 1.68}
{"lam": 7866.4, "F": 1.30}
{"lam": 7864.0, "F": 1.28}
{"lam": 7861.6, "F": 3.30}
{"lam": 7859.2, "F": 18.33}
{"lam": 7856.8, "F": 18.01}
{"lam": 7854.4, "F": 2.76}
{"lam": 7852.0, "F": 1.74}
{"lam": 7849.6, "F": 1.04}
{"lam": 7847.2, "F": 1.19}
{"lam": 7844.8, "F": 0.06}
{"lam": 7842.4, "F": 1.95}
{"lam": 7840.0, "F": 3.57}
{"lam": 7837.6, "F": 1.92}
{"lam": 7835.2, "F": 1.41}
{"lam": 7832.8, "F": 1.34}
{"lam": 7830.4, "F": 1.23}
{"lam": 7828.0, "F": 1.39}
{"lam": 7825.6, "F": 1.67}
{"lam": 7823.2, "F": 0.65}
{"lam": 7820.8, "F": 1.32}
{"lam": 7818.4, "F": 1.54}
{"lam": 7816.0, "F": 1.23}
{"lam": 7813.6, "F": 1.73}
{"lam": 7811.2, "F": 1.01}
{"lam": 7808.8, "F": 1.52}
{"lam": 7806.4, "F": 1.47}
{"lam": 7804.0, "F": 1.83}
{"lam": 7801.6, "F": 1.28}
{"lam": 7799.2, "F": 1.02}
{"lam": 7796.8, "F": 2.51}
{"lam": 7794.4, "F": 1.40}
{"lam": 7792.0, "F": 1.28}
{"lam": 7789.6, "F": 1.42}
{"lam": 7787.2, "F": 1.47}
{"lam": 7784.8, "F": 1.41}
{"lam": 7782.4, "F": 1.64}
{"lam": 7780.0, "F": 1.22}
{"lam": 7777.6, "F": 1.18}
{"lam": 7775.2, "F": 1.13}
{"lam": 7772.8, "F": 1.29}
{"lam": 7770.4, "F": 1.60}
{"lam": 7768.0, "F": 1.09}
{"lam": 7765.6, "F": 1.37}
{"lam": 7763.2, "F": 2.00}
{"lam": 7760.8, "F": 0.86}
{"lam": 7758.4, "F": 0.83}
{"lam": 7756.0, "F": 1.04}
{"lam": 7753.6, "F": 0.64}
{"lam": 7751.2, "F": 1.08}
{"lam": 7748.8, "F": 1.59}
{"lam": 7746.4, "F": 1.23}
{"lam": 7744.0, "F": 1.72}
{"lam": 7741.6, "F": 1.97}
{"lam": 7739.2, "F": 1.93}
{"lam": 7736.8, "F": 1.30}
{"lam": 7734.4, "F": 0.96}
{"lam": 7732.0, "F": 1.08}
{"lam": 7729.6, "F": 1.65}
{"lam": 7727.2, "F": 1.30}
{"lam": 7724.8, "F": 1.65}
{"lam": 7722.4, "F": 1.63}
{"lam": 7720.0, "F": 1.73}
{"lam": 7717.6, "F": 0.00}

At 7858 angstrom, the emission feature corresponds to H-alpha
